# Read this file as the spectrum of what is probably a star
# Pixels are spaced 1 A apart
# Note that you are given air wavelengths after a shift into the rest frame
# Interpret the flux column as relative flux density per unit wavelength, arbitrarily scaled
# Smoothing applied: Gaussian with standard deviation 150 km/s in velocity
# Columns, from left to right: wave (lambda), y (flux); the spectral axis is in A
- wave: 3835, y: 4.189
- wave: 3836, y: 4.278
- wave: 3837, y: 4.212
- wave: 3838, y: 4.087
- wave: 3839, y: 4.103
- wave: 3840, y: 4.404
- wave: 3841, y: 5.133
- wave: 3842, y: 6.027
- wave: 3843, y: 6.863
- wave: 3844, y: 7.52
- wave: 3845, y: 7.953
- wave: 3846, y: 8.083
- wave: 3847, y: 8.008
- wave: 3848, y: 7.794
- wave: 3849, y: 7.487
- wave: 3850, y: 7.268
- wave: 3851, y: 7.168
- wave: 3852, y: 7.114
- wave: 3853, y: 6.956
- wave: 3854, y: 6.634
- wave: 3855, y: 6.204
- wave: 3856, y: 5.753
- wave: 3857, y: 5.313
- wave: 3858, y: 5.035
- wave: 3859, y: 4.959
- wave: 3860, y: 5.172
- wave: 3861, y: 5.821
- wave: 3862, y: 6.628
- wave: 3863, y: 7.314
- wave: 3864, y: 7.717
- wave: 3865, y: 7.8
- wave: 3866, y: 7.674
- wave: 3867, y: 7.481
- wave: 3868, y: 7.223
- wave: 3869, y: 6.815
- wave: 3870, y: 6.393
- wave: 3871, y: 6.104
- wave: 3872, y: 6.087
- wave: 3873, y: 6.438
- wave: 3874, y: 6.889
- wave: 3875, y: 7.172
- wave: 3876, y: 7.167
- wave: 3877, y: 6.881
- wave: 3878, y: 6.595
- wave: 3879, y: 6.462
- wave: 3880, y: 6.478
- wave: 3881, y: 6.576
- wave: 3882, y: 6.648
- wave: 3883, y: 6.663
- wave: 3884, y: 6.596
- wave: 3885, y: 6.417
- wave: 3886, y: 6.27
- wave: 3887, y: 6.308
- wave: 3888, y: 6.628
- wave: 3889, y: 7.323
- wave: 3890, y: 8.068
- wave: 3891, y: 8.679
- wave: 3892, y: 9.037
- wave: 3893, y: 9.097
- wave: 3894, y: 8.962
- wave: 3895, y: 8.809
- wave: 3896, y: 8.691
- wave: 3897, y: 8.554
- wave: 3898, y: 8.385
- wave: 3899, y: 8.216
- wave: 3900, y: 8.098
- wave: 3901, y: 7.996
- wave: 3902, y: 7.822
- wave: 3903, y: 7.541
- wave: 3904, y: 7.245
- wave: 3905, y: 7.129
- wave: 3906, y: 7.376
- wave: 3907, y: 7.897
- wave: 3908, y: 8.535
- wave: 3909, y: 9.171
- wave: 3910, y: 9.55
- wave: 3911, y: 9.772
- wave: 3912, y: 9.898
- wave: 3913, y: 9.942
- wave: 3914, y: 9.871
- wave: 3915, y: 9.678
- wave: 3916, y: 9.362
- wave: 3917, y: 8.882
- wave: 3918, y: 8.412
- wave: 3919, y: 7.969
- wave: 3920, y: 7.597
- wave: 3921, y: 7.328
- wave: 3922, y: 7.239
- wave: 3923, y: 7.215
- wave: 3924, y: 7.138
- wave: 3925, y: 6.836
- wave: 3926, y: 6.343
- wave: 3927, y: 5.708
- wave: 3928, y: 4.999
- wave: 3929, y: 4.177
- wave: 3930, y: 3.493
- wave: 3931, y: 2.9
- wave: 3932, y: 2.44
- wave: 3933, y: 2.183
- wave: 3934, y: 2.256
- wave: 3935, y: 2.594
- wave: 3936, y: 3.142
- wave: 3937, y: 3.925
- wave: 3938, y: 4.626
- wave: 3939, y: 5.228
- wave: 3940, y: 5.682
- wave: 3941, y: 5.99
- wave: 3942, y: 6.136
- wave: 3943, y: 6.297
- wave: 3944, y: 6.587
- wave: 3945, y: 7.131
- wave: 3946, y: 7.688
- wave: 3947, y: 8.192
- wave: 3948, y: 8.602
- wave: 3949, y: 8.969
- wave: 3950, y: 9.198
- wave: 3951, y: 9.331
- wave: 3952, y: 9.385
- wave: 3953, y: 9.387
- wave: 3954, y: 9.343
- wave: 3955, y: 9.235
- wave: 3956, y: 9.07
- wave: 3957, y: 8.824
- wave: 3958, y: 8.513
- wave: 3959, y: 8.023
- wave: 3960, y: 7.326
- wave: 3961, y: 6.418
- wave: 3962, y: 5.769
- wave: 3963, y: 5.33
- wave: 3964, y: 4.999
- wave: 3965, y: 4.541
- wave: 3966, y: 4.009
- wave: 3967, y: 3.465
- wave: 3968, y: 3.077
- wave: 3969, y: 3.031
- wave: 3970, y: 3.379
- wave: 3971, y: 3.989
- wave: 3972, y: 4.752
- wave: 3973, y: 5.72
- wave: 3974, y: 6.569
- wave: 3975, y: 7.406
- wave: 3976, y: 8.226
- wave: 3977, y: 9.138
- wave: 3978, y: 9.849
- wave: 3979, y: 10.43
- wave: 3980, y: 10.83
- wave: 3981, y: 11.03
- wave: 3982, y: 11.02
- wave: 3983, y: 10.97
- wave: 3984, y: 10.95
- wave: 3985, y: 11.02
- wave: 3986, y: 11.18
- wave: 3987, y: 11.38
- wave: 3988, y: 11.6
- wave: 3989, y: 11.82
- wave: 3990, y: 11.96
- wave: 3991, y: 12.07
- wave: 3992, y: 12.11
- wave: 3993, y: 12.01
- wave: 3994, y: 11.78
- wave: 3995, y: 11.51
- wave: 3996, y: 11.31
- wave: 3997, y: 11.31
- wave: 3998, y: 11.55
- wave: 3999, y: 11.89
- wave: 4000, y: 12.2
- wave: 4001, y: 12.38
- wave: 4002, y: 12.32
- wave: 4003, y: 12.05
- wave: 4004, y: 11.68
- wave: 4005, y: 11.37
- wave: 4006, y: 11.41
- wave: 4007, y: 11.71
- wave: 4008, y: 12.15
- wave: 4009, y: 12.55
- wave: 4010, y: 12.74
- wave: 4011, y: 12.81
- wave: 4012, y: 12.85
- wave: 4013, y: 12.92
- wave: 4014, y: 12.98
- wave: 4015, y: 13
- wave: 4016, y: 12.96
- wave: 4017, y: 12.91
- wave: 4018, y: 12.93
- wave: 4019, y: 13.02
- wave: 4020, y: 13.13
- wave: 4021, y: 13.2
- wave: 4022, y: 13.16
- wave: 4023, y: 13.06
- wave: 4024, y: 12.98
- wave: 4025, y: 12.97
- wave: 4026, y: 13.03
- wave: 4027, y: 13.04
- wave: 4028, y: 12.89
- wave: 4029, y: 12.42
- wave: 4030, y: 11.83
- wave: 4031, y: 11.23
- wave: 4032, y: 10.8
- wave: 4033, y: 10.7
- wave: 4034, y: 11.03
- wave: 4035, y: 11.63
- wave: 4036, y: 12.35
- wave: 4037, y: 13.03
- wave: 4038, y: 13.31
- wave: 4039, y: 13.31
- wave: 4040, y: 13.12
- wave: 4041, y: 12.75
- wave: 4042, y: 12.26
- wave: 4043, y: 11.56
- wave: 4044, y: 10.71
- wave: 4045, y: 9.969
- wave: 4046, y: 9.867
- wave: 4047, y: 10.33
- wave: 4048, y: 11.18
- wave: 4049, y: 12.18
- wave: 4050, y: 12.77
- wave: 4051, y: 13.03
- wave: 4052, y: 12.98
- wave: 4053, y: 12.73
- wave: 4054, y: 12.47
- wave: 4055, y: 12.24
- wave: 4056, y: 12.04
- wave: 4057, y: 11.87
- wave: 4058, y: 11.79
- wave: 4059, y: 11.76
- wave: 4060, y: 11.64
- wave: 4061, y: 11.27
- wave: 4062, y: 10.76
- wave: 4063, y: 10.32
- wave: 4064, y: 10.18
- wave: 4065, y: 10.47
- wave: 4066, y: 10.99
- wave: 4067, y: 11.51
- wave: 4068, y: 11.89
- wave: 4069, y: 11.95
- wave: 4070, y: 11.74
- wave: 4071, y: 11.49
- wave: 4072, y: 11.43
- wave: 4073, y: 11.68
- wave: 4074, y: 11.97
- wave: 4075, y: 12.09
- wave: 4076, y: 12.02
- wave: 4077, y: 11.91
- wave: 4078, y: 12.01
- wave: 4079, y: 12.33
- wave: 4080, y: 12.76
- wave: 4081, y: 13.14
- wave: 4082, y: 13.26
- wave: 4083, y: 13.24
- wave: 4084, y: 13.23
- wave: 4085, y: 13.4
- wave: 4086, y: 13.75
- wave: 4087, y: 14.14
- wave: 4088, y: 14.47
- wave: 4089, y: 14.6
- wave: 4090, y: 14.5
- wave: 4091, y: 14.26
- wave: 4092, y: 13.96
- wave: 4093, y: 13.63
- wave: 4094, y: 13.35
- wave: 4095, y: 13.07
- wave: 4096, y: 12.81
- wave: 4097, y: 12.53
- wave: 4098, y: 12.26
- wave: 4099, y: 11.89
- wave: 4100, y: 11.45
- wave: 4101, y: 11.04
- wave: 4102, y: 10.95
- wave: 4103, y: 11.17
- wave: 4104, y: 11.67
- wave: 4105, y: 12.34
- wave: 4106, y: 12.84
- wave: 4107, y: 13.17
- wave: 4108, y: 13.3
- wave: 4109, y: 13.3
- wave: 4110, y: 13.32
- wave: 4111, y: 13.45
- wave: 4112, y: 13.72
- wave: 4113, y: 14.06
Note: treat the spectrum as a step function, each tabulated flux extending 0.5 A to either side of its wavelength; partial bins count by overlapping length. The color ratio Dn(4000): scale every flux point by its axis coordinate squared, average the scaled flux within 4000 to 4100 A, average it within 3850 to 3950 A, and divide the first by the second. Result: 1.92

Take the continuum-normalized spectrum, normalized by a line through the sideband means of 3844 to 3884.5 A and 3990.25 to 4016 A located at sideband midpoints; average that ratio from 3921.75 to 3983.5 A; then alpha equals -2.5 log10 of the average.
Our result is 0.49 mag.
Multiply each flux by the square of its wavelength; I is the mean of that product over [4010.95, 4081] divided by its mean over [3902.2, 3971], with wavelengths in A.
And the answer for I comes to 1.90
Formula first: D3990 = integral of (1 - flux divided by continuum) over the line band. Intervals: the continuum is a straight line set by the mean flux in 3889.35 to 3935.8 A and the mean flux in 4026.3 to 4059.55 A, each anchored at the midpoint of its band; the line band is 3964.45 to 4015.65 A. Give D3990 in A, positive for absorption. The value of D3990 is 0.7 A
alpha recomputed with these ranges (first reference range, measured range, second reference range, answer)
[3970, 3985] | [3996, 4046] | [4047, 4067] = -0.199 mag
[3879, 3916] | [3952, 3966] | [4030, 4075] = 0.269 mag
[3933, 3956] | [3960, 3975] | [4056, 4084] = 0.498 mag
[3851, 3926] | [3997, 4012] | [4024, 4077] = -0.141 mag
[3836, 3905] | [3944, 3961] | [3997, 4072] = 0.117 mag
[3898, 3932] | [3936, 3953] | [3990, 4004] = 0.291 mag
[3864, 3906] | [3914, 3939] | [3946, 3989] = 0.308 mag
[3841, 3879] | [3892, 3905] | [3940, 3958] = -0.127 mag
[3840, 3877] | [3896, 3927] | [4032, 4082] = -0.017 mag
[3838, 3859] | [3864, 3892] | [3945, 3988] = -0.021 mag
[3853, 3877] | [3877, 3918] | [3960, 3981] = -0.241 mag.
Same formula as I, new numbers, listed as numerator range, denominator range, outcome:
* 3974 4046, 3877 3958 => 1.71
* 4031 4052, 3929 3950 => 2.35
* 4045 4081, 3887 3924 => 1.52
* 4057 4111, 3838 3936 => 1.97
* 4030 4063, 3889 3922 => 1.49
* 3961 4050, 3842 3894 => 1.66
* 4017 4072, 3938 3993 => 1.55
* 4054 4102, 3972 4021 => 1.13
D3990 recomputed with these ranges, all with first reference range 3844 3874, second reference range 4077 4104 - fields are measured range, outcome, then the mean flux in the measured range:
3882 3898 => -0.22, 7.73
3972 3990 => 0.33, 9.86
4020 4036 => -1.47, 12.3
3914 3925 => 0.36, 8.11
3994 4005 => -1.34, 11.8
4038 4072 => 0.80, 11.7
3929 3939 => 6.33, 3.23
